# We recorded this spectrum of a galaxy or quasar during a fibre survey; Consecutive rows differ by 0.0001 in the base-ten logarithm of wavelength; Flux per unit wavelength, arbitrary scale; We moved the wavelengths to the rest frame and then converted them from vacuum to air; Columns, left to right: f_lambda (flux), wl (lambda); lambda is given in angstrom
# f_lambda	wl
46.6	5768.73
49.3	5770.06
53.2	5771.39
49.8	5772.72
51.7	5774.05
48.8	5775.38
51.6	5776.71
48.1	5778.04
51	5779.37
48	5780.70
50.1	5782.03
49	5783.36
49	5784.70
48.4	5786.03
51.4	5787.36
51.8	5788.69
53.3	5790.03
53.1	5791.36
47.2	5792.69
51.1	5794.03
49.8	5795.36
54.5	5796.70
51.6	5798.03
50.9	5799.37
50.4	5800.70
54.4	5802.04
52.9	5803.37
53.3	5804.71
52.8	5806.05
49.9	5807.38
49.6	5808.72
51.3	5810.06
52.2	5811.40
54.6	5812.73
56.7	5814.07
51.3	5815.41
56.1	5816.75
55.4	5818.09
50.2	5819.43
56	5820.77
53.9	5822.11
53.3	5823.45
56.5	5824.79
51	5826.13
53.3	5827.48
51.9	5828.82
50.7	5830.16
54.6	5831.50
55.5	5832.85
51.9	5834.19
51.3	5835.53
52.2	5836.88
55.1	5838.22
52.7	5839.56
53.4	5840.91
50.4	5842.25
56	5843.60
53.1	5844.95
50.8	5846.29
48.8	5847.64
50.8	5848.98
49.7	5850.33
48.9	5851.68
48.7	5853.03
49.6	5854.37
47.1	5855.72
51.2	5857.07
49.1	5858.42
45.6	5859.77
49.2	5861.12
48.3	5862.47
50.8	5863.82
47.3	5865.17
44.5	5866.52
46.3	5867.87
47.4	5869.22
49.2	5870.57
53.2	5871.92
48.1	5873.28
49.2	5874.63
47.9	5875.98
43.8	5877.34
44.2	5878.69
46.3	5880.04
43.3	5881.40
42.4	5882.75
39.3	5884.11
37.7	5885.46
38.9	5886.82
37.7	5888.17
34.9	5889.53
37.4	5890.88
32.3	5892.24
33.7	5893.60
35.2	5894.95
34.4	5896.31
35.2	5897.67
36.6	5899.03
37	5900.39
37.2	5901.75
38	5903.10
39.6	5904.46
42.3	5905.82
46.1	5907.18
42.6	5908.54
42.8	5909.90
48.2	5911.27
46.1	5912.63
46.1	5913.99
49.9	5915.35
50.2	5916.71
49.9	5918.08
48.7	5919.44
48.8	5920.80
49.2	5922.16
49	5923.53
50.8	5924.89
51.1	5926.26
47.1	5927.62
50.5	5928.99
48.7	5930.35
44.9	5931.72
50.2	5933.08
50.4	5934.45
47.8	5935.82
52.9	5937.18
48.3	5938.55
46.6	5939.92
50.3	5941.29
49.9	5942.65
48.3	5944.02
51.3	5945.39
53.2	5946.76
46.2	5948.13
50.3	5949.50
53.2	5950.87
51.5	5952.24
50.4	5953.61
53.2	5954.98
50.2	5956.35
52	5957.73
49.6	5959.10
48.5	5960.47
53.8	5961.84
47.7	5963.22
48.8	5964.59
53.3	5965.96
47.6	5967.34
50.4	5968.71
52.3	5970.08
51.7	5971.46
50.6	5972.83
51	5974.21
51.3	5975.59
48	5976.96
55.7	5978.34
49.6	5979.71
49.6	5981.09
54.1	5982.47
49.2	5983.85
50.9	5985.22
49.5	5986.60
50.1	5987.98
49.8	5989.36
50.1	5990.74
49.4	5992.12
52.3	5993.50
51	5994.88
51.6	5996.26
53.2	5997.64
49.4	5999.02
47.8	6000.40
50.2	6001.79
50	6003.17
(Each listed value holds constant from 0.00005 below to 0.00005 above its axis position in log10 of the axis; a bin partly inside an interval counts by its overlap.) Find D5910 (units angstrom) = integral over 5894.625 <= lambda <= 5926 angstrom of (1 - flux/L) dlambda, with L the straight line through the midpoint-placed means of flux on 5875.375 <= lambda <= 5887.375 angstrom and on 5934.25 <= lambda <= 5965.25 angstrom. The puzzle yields 1.42 angstrom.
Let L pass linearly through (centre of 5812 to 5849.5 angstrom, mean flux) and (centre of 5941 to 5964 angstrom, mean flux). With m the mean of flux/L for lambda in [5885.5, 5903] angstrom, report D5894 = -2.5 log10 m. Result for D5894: 0.39 mag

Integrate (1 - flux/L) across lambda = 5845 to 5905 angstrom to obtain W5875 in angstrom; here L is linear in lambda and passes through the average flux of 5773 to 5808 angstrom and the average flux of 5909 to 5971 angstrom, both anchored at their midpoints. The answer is 7.5 angstrom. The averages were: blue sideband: 50.9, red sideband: 49.5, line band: 43.9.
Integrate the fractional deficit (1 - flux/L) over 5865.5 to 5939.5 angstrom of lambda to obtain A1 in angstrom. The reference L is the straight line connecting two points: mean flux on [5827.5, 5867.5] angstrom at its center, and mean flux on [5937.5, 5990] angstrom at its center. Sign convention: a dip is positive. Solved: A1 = 9.12 angstrom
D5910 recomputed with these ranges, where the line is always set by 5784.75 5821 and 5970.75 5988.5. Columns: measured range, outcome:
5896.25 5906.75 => 2.8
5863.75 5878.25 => 1.1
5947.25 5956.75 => 0.1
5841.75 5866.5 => 1.0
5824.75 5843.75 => -0.4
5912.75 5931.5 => 0.8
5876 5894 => 4.1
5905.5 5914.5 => 1.1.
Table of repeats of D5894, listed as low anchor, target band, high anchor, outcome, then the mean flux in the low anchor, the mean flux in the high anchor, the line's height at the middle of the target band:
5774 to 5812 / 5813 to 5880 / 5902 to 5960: -0.019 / 50.9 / 48.4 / 49.9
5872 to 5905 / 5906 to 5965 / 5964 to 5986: -0.076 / 39.8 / 50.9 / 45.8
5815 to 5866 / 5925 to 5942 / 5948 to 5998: 0.041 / 51.6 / 50.8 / 51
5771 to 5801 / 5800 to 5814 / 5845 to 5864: -0.046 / 50.6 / 49.3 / 50.2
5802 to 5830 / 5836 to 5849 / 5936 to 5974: 0.004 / 53.1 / 50.4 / 52.6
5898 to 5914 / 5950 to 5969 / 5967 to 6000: -0.062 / 41.6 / 50.8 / 47.9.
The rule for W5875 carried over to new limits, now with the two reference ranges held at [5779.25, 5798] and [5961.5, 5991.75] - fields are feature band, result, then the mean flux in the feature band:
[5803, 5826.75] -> -1.22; 53.2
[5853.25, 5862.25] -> 0.35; 48.6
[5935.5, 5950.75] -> 0.27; 49.7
